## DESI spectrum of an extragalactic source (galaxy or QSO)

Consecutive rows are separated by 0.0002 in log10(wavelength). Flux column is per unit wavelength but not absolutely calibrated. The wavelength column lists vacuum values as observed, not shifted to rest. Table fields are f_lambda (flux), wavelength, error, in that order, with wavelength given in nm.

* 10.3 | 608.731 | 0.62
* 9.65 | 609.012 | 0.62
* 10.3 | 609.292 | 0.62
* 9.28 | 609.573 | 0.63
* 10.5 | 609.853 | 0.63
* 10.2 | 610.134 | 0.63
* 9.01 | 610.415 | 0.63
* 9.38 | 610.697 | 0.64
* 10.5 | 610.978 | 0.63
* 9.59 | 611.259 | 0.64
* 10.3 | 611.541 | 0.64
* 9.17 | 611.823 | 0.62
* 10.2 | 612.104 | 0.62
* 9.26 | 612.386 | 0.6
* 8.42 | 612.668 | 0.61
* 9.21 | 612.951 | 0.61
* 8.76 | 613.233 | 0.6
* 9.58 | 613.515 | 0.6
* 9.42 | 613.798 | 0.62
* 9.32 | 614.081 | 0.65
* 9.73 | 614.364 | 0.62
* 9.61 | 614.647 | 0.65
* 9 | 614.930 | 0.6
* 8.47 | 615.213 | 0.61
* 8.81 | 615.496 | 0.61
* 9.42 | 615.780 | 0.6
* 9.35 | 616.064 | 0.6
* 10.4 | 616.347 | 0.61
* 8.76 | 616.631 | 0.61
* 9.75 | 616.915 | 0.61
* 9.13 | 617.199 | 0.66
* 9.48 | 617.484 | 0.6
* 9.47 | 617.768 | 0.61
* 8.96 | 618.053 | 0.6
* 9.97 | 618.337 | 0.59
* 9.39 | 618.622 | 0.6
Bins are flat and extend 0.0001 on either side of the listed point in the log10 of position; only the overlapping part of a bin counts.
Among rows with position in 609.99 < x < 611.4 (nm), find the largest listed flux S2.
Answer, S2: 10.5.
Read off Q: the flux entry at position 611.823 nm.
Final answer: 9.17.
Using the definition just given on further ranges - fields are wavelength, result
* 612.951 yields 9.21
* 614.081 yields 9.32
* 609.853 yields 10.5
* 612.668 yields 8.42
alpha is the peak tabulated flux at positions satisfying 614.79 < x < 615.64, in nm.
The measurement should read 9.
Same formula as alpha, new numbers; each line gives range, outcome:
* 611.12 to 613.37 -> 10.3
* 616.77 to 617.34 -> 9.75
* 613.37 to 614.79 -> 9.73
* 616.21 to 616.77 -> 10.4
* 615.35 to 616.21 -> 9.42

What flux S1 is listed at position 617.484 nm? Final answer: 9.48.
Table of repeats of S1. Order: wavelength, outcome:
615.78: 9.42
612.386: 9.26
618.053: 8.96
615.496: 8.81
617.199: 9.13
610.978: 10.5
